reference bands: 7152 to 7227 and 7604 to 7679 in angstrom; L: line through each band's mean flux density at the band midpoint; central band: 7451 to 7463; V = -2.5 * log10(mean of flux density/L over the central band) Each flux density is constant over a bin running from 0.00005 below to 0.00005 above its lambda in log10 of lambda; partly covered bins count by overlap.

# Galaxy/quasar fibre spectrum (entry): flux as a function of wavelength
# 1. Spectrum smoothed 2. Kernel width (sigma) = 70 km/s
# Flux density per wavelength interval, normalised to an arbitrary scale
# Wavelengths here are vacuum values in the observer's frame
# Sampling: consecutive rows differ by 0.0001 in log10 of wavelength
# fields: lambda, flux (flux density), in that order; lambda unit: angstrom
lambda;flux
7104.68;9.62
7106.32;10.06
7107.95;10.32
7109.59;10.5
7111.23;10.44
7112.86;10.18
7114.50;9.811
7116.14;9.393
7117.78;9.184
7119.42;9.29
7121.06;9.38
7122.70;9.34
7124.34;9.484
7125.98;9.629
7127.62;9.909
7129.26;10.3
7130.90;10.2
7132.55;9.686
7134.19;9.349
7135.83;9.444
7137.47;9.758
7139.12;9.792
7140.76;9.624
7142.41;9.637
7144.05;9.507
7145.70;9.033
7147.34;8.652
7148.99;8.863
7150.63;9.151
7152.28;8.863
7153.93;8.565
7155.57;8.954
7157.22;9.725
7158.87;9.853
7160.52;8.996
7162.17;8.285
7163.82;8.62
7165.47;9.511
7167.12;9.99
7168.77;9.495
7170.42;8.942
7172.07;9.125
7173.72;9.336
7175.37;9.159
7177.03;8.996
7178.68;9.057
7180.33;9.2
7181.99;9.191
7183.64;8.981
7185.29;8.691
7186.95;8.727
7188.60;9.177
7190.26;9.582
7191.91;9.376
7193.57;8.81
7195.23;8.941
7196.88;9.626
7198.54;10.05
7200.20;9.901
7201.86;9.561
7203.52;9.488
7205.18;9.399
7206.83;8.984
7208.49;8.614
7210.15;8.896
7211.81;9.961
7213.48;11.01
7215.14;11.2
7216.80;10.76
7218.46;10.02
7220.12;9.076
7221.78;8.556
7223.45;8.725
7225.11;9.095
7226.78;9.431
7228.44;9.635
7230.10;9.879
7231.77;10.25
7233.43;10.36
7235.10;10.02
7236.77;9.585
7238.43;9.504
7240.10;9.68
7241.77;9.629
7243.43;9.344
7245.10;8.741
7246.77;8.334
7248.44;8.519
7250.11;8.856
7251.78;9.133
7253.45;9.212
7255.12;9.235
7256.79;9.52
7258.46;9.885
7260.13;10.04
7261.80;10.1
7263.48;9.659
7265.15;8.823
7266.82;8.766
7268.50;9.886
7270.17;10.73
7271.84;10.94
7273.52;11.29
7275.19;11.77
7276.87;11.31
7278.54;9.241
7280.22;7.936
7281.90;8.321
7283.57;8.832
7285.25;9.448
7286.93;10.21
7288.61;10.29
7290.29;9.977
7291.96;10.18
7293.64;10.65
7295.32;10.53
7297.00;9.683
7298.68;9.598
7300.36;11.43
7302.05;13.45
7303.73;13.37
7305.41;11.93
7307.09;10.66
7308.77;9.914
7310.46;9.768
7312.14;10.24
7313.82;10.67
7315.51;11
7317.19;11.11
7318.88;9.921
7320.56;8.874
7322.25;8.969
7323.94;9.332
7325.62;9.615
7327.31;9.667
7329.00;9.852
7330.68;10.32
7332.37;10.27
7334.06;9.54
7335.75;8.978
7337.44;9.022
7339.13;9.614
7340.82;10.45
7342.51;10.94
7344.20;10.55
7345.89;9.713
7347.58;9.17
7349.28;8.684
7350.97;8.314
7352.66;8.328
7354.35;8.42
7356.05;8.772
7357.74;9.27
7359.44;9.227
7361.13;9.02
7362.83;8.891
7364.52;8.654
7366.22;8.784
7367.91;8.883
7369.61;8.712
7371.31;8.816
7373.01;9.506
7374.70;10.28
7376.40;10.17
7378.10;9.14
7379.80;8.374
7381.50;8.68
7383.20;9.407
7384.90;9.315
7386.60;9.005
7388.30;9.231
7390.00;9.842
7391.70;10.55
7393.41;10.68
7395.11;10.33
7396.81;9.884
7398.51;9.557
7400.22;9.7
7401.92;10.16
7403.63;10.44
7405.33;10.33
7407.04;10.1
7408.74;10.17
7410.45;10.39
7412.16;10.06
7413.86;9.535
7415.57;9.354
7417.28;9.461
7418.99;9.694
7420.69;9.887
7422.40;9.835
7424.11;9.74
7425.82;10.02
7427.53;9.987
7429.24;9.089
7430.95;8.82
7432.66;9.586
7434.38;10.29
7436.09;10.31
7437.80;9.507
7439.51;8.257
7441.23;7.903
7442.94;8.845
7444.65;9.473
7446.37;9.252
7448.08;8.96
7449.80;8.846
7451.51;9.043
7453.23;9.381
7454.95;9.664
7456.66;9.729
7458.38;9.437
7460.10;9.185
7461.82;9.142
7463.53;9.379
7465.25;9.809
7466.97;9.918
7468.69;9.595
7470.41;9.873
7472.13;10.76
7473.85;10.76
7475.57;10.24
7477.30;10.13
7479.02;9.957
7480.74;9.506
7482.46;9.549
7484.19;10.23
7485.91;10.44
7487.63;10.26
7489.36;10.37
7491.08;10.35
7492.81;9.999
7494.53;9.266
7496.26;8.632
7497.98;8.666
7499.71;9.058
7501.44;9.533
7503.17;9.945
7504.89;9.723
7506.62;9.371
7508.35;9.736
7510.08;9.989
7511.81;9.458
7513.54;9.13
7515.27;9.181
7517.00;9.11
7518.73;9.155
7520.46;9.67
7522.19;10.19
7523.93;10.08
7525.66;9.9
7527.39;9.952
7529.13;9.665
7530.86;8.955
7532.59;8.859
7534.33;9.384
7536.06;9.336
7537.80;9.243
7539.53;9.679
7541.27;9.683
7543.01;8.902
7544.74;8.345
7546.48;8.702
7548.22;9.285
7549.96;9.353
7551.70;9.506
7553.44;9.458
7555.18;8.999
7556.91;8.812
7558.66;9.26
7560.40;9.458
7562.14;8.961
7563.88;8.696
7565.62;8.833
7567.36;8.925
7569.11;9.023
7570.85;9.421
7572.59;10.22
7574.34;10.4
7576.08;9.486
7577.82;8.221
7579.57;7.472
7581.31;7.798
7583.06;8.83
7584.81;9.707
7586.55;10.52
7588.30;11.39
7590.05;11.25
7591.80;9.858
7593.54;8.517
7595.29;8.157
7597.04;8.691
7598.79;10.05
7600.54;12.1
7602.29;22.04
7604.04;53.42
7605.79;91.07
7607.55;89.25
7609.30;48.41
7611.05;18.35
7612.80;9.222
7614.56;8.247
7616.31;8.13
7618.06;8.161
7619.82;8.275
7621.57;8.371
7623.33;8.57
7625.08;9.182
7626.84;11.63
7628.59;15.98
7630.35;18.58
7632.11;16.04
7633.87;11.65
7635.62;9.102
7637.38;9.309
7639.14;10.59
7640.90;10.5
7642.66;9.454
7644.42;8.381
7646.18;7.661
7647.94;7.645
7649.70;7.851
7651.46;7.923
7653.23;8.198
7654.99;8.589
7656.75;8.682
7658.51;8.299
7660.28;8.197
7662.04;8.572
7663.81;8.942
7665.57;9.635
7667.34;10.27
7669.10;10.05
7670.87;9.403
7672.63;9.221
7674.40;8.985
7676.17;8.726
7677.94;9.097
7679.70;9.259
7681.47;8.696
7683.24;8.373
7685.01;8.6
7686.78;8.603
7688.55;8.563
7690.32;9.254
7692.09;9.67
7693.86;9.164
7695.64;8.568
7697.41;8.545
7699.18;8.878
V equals 0.33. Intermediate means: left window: 9.32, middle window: 9.38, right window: 15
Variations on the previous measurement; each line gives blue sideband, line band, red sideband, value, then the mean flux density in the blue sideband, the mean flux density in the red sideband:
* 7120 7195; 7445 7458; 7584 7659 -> 0.41 mag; 9.28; 16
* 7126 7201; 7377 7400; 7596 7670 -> 0.29 mag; 9.31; 16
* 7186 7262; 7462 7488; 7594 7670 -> 0.31 mag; 9.48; 15.8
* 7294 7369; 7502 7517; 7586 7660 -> 0.39 mag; 9.85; 16.1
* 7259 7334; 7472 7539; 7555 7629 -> 0.41 mag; 10.2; 15.7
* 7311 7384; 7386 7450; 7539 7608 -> 0.14 mag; 9.45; 14.4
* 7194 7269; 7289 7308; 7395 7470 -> -0.16 mag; 9.5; 9.59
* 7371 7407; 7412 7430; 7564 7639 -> 0.10 mag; 9.71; 16.1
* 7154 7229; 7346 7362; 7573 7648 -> 0.33 mag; 9.34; 16.1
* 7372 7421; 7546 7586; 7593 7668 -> 0.48 mag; 9.76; 15.8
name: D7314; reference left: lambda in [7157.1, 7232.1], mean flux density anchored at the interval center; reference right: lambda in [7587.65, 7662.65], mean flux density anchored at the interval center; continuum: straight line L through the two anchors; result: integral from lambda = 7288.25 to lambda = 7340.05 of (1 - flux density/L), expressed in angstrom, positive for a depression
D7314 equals 4.2 angstrom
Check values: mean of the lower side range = 9.38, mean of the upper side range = 15.9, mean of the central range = 10.3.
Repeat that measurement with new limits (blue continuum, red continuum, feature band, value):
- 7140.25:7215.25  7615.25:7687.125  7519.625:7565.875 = 0.9 angstrom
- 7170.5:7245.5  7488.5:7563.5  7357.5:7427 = -1.3 angstrom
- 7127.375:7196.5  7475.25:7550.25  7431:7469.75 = 0.7 angstrom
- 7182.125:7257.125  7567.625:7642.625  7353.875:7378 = 5.8 angstrom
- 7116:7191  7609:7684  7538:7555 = 1.6 angstrom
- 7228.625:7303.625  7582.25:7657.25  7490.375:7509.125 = 6.0 angstrom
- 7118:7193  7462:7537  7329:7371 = 1.1 angstrom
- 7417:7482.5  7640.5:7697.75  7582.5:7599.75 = -1.2 angstrom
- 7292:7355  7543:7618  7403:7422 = 3.2 angstrom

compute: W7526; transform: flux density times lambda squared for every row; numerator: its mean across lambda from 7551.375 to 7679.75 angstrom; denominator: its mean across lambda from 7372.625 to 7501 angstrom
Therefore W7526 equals 1.43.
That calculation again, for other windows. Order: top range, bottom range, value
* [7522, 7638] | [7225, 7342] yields 1.50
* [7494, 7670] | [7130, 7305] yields 1.40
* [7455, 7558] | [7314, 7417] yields 1.04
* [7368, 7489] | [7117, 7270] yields 1.09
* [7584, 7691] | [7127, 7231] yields 1.67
